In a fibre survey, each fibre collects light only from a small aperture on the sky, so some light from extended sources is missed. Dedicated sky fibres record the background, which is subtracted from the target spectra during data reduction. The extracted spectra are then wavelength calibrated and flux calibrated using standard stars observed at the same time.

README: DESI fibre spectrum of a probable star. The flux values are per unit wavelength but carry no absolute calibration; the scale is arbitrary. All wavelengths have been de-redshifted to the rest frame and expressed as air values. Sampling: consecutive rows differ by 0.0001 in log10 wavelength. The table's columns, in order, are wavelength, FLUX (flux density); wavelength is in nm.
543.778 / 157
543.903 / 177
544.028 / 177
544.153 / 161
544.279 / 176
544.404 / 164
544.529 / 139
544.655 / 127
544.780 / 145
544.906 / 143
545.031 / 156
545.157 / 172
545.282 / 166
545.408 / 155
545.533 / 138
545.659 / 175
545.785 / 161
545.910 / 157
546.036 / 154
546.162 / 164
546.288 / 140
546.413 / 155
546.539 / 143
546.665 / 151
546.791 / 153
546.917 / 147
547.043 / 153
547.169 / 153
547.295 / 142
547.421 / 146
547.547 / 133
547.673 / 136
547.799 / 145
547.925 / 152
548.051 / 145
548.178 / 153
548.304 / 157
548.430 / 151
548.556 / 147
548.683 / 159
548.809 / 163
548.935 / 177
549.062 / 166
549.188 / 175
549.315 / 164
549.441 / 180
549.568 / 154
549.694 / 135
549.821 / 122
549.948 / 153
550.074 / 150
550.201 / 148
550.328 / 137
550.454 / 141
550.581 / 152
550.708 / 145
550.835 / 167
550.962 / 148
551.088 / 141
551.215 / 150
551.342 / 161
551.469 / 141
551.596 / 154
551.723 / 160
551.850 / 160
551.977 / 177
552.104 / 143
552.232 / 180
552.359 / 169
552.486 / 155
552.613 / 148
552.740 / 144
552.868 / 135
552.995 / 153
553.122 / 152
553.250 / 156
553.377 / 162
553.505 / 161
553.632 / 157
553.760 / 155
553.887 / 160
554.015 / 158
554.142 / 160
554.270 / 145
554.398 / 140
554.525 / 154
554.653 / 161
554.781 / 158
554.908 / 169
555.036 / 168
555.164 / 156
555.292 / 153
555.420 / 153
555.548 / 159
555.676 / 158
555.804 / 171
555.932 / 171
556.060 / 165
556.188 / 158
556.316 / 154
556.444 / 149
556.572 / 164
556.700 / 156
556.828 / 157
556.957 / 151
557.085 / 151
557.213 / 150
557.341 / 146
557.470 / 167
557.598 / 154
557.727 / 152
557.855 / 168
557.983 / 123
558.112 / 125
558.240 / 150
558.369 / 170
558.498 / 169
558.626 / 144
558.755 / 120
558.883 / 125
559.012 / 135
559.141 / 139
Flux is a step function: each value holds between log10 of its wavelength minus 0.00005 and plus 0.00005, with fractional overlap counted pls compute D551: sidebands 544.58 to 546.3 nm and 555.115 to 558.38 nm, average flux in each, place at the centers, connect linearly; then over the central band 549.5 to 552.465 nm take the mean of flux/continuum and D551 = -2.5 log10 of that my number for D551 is 0.02 mag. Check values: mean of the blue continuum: 154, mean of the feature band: 152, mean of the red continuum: 155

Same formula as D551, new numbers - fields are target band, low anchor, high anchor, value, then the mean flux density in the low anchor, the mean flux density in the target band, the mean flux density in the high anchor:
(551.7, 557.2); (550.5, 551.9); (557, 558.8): -0.044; 152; 157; 150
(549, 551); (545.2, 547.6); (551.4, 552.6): 0.031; 152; 152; 159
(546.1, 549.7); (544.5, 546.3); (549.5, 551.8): -0.019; 153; 153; 148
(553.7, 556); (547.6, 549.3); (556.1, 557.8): -0.022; 156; 158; 155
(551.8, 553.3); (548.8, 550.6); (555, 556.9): 0.004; 154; 156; 159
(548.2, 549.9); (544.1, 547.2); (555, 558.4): -0.022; 154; 158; 155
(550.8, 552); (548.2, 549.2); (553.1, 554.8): 0.022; 161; 155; 156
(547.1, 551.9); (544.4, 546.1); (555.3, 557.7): 0.022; 153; 152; 157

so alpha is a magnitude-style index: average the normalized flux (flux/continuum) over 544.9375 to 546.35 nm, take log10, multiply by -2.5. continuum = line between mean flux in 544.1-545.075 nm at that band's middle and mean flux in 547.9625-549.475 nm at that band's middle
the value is -0.03 mag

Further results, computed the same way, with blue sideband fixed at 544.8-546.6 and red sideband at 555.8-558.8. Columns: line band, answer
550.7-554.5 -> -0.003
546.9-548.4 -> 0.058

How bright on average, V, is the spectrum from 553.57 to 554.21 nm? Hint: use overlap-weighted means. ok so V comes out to 158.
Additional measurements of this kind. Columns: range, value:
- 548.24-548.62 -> 152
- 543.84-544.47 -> 171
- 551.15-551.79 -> 153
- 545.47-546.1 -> 157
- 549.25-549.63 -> 166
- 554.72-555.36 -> 161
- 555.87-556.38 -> 162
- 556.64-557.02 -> 154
